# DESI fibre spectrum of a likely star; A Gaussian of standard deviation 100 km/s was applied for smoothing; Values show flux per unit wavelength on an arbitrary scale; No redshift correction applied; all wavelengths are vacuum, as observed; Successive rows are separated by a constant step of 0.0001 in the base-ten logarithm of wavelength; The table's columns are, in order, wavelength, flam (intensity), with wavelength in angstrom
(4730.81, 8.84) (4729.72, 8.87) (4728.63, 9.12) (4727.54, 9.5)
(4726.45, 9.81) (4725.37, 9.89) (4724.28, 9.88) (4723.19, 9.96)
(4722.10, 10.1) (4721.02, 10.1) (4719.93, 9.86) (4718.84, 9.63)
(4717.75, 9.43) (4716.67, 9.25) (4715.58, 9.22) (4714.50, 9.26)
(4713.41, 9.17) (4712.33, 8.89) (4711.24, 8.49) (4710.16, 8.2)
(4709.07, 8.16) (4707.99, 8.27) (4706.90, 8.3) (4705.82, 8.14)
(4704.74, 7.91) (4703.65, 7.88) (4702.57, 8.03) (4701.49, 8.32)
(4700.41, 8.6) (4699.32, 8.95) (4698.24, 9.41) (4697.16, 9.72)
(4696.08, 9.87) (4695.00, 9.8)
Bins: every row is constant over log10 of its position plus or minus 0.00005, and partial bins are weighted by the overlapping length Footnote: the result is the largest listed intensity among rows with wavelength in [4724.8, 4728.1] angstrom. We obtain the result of 9.89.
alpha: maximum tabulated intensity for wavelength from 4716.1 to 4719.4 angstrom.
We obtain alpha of 9.63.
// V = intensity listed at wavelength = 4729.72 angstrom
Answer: 8.87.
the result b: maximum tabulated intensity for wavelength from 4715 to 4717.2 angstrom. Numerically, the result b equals 9.25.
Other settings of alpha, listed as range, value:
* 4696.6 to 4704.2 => 9.72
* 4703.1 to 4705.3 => 7.91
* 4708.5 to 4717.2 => 9.26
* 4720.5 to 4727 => 10.1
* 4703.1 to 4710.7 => 8.3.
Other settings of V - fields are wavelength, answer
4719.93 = 9.86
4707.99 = 8.27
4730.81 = 8.84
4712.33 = 8.89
